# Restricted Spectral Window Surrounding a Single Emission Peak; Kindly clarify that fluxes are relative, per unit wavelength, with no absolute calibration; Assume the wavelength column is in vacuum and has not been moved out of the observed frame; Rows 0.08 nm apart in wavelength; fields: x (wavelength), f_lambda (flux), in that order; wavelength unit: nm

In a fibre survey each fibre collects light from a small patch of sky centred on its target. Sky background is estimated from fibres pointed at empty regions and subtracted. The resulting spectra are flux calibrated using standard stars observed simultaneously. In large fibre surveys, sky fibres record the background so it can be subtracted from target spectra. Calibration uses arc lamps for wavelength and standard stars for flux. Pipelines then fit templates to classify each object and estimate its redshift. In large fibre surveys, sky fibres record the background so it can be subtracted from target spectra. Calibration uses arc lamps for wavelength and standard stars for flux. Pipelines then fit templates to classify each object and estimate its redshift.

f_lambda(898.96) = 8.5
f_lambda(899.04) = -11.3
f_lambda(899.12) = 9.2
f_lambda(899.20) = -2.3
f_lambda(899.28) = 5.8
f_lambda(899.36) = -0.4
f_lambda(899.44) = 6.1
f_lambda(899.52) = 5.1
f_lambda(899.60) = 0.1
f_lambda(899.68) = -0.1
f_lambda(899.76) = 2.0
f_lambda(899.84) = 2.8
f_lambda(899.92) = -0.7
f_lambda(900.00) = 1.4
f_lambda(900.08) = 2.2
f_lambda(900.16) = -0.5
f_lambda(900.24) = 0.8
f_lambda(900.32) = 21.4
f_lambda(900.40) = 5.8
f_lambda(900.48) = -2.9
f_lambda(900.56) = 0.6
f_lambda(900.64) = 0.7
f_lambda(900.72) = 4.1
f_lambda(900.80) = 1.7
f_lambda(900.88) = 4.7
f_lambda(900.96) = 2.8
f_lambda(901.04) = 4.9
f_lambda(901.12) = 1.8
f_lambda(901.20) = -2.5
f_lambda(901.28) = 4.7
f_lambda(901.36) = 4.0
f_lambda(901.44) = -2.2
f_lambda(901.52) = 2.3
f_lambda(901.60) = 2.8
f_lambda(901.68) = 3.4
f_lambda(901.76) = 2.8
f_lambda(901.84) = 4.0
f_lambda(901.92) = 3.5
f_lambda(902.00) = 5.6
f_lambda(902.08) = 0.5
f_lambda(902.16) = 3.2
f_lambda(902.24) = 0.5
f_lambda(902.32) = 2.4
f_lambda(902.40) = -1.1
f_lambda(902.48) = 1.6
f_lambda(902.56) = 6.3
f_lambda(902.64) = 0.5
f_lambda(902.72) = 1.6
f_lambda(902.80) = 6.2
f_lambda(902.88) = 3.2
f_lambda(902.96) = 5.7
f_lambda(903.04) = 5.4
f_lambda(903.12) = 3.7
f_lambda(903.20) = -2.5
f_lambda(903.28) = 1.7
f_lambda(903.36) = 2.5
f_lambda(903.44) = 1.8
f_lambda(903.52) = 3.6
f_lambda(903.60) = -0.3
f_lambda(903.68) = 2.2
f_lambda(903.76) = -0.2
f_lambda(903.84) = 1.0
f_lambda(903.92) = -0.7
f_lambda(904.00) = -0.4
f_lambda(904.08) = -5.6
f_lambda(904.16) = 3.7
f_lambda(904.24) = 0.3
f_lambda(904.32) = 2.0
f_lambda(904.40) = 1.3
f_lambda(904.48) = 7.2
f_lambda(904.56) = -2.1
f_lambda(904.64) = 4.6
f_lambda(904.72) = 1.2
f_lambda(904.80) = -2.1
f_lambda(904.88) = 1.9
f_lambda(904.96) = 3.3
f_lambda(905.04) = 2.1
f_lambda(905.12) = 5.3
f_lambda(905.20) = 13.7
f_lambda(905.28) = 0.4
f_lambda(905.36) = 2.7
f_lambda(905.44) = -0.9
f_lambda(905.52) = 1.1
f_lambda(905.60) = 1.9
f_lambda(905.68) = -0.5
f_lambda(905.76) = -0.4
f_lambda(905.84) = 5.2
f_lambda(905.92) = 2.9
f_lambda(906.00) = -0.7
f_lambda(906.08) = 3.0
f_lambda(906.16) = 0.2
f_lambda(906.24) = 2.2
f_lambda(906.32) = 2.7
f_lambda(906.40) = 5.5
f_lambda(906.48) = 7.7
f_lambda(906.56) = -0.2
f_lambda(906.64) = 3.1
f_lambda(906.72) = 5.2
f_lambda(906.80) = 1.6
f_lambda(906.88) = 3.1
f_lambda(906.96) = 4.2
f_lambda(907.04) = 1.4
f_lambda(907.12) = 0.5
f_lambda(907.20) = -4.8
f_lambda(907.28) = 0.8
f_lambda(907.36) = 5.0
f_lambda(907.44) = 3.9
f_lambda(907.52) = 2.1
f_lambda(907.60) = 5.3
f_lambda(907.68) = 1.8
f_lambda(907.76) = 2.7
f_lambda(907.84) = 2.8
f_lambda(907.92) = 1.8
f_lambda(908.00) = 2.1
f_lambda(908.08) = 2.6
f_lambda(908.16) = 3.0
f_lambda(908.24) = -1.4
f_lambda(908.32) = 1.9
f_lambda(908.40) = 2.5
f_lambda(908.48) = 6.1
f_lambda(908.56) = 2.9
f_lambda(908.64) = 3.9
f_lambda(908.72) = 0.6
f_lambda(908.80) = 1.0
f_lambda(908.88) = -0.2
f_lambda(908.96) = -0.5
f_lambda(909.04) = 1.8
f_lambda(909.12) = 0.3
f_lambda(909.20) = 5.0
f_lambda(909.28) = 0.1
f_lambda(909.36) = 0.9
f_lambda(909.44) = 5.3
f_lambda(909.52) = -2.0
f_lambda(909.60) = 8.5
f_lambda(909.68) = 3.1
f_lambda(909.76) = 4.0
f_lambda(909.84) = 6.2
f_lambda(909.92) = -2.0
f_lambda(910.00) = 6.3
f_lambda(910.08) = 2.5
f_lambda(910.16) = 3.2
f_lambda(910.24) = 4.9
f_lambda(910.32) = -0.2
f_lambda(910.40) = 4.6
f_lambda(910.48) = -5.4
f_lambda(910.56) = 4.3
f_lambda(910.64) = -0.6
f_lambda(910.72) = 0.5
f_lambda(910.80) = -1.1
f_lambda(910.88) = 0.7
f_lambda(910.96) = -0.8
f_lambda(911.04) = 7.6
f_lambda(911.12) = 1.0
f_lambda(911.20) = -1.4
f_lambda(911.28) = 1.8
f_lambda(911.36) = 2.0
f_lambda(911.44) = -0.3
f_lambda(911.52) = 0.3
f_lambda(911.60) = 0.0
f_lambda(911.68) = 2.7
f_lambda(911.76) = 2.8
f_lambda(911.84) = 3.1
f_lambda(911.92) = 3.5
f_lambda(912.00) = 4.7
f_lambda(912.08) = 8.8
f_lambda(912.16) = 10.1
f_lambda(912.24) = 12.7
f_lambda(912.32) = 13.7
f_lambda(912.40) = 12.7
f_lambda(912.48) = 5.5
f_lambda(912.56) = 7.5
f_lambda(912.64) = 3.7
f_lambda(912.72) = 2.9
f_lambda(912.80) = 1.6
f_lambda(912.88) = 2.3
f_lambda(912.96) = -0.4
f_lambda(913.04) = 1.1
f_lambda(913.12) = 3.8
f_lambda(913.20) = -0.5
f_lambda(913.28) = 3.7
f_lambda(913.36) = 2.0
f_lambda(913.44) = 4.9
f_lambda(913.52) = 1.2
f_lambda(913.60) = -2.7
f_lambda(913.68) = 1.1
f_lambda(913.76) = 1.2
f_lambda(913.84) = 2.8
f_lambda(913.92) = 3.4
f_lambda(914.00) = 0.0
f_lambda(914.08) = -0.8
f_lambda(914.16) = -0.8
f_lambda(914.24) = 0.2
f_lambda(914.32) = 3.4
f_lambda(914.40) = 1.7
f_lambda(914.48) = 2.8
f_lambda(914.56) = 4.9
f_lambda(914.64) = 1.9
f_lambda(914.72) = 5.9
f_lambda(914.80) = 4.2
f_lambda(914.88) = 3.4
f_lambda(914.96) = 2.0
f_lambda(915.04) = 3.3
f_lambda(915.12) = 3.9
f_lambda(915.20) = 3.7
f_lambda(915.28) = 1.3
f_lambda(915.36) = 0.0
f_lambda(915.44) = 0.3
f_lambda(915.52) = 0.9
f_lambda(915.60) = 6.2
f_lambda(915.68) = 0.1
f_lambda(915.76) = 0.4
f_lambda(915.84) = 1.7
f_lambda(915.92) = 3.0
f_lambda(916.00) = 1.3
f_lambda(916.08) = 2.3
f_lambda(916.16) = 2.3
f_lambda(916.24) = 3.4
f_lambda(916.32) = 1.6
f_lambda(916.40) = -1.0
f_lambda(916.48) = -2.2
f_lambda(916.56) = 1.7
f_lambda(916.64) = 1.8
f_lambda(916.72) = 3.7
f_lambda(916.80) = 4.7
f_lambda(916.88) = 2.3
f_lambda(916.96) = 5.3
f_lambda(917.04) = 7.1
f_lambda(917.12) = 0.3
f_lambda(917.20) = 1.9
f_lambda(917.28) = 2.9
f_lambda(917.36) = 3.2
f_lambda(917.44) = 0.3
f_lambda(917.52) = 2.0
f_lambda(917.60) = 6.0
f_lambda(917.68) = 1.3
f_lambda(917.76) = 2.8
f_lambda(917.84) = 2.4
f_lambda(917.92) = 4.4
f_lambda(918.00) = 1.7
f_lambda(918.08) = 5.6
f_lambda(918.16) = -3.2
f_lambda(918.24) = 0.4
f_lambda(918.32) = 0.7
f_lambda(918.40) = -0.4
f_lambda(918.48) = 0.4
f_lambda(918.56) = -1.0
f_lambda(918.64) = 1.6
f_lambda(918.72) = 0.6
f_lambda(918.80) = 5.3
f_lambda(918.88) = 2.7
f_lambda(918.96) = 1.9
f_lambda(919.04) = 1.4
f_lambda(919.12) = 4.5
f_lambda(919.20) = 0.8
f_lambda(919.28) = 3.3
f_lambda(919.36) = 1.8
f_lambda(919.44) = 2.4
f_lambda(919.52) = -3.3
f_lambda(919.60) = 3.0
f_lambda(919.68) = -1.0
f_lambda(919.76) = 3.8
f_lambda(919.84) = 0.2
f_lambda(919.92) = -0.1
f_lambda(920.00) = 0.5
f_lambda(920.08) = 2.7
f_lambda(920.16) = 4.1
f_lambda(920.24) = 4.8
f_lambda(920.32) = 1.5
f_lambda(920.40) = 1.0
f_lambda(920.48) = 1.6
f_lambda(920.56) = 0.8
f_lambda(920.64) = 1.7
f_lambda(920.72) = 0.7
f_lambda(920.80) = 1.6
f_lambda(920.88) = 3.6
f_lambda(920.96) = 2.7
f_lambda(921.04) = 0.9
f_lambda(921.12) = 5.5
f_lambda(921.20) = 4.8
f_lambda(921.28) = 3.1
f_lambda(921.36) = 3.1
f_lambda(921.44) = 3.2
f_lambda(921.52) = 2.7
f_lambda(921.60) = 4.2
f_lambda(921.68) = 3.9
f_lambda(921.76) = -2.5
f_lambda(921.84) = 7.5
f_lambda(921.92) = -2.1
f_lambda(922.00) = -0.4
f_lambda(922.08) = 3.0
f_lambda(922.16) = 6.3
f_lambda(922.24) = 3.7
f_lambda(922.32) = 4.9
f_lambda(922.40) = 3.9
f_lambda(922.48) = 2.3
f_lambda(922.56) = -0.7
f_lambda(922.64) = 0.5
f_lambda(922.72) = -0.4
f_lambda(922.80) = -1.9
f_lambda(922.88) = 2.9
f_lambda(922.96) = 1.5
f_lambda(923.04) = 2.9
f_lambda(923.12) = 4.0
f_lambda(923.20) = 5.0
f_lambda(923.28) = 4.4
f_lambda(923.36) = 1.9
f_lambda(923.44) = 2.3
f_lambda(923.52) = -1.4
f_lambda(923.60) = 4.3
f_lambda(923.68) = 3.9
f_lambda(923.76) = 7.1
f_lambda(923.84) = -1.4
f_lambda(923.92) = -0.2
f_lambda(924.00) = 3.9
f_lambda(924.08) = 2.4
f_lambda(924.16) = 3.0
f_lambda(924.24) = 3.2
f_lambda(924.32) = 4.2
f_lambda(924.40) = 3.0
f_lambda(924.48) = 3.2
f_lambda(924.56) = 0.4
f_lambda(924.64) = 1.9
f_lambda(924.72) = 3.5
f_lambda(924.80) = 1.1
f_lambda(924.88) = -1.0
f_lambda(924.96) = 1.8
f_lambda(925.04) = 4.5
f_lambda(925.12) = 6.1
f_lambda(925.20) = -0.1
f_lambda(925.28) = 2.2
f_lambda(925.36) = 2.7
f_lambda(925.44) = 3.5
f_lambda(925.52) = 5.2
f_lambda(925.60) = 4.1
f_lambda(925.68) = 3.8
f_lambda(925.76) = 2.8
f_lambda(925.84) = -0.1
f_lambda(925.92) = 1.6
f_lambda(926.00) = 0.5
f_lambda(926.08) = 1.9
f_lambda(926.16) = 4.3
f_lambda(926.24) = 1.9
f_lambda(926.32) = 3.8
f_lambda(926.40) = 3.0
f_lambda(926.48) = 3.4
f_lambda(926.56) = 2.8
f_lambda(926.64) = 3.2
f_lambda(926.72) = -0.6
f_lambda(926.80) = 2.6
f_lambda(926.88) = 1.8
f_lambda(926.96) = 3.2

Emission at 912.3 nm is Hbeta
